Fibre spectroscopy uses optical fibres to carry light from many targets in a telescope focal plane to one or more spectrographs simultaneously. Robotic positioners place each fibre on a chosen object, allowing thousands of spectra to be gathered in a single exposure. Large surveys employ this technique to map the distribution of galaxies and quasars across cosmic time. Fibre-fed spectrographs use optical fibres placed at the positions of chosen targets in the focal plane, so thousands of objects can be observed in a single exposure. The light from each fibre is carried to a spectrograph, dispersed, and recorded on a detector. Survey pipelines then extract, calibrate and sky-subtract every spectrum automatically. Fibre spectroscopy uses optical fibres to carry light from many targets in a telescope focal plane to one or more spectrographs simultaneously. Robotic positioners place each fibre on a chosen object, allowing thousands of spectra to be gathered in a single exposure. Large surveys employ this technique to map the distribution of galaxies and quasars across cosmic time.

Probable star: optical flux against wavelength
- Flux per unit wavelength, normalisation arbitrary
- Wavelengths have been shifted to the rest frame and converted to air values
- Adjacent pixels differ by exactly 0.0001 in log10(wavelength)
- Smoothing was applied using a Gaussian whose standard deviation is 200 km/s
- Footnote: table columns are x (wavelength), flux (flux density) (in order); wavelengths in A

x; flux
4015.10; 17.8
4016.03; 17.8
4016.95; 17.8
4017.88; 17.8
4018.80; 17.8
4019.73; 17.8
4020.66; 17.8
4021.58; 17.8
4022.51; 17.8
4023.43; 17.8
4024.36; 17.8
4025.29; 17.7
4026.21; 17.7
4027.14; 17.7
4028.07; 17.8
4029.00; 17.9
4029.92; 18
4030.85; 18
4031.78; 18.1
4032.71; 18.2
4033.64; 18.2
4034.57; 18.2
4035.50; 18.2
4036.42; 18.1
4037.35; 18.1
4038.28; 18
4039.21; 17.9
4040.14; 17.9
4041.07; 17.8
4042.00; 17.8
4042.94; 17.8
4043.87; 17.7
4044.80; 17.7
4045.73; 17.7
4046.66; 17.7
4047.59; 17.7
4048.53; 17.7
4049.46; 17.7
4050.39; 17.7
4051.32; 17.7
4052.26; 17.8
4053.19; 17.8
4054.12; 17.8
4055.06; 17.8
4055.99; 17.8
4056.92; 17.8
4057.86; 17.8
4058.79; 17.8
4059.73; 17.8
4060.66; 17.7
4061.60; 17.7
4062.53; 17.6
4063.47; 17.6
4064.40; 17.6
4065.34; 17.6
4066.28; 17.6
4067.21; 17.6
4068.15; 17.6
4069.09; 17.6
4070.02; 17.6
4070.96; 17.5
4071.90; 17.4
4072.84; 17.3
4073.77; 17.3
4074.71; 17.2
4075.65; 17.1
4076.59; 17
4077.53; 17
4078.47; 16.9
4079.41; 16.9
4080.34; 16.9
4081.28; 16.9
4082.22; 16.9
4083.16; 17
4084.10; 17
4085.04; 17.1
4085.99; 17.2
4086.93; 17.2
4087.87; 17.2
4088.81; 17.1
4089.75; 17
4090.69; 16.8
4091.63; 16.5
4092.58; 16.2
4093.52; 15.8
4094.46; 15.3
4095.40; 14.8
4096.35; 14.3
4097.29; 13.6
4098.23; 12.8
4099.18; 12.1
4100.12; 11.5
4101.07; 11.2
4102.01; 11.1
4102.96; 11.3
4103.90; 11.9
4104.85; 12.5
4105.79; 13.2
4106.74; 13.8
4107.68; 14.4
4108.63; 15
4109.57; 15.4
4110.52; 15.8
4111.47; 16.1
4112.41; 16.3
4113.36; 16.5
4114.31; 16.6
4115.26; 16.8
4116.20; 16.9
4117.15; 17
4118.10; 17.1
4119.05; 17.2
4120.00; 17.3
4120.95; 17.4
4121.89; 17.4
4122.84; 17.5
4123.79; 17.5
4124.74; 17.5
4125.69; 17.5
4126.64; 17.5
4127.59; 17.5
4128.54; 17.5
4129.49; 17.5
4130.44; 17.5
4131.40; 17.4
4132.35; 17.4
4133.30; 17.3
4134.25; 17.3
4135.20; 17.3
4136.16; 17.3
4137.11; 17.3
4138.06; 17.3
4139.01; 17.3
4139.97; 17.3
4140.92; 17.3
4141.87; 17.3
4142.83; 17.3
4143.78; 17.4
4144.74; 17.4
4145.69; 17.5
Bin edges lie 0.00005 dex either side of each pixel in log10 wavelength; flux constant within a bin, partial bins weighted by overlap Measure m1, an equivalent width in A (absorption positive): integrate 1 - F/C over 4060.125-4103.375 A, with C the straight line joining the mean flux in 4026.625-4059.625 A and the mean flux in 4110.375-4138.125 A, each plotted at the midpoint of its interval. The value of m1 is 3.2 A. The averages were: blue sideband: 17.9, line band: 16.2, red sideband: 17.2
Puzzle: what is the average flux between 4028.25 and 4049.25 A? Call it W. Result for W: 17.9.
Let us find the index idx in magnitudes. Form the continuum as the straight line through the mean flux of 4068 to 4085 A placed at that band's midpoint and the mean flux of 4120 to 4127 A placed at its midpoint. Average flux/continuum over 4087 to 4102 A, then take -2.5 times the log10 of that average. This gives 0.17 mag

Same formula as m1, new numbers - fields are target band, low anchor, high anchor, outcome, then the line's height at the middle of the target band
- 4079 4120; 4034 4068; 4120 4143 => 5.1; 17.5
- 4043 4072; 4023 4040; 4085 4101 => -1.5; 16.8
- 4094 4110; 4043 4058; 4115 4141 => 3.9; 17.5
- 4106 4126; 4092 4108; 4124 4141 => -1.5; 15.3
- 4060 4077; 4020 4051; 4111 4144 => 0.1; 17.6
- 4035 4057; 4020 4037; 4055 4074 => 0.0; 17.8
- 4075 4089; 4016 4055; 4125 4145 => 0.5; 17.6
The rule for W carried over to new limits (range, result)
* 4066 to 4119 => 15.8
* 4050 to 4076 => 17.6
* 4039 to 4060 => 17.8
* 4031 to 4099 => 17.2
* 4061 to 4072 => 17.6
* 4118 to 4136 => 17.4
